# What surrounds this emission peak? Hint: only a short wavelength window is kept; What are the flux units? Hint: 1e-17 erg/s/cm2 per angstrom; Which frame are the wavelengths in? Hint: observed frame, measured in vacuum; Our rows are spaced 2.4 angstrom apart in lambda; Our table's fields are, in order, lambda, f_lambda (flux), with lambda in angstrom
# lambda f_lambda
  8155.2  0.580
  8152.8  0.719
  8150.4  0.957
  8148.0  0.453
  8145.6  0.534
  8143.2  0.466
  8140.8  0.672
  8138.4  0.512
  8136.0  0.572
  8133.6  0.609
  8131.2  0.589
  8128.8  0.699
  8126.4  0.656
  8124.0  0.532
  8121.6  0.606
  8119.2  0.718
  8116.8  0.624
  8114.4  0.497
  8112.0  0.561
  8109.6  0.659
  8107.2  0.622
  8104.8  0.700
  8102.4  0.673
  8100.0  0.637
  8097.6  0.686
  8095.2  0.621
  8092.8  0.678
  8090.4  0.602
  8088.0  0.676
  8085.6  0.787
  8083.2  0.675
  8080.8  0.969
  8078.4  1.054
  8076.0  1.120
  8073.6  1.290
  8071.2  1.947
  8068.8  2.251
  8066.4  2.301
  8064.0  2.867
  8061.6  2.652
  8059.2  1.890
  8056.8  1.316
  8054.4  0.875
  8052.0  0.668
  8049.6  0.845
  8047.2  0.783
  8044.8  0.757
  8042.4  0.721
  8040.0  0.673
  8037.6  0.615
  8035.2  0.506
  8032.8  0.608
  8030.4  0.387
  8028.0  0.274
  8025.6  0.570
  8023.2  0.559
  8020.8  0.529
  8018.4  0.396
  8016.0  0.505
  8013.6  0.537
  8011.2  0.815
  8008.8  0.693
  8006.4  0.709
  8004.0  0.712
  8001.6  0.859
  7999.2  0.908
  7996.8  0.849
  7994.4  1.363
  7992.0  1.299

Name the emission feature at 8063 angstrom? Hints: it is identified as [O III] 5007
